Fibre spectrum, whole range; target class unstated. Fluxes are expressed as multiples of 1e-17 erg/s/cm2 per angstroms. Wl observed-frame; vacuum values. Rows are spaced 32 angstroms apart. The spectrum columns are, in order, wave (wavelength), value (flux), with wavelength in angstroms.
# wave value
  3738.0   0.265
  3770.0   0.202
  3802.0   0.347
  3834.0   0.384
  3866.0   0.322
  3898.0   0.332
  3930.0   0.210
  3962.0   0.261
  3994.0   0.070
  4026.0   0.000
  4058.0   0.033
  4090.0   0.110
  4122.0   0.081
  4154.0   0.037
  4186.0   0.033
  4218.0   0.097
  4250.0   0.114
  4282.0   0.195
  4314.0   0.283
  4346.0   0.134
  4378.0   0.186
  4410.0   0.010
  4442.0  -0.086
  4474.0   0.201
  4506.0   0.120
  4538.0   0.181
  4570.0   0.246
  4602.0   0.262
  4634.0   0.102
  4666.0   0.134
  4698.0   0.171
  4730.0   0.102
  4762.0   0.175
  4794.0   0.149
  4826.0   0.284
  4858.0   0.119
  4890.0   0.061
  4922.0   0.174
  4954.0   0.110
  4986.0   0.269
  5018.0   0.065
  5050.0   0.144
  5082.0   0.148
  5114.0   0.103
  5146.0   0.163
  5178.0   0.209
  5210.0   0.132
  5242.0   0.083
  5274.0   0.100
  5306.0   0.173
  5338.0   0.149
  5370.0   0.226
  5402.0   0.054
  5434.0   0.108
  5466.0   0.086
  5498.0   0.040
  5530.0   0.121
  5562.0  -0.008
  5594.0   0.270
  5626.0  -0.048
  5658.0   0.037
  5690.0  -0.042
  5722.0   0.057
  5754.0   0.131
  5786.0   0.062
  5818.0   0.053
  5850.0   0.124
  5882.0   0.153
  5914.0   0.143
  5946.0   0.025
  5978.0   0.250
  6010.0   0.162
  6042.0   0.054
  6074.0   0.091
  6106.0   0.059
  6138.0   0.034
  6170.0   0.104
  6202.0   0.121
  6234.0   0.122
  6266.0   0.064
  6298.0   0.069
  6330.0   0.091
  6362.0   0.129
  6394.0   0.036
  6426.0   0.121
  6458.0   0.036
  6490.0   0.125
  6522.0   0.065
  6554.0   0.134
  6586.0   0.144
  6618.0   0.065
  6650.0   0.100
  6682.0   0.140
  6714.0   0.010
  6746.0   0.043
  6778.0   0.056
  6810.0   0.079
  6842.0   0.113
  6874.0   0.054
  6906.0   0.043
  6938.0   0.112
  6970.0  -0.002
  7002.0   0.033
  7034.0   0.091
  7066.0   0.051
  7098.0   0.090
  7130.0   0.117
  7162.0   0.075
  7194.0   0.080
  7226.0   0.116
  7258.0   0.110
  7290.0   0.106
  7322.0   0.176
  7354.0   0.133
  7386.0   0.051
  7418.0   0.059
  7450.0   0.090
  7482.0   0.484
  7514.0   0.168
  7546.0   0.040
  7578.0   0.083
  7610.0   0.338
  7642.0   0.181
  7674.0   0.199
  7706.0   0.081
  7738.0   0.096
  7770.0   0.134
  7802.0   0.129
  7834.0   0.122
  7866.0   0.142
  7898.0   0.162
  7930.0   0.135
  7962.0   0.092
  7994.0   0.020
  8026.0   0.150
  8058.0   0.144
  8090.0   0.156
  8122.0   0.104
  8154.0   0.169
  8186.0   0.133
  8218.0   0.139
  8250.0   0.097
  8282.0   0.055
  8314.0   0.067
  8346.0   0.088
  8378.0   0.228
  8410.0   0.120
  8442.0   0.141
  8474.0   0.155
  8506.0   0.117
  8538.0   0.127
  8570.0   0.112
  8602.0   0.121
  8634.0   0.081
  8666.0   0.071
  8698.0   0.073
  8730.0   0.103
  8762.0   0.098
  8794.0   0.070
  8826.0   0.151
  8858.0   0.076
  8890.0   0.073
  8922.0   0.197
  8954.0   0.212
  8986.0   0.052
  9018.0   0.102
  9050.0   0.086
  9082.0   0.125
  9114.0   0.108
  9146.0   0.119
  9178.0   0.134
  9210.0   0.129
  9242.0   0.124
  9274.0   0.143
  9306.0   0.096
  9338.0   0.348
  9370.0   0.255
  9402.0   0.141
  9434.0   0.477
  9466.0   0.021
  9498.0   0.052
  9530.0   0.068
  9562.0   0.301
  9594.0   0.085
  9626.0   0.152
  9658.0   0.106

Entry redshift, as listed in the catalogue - 1.009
